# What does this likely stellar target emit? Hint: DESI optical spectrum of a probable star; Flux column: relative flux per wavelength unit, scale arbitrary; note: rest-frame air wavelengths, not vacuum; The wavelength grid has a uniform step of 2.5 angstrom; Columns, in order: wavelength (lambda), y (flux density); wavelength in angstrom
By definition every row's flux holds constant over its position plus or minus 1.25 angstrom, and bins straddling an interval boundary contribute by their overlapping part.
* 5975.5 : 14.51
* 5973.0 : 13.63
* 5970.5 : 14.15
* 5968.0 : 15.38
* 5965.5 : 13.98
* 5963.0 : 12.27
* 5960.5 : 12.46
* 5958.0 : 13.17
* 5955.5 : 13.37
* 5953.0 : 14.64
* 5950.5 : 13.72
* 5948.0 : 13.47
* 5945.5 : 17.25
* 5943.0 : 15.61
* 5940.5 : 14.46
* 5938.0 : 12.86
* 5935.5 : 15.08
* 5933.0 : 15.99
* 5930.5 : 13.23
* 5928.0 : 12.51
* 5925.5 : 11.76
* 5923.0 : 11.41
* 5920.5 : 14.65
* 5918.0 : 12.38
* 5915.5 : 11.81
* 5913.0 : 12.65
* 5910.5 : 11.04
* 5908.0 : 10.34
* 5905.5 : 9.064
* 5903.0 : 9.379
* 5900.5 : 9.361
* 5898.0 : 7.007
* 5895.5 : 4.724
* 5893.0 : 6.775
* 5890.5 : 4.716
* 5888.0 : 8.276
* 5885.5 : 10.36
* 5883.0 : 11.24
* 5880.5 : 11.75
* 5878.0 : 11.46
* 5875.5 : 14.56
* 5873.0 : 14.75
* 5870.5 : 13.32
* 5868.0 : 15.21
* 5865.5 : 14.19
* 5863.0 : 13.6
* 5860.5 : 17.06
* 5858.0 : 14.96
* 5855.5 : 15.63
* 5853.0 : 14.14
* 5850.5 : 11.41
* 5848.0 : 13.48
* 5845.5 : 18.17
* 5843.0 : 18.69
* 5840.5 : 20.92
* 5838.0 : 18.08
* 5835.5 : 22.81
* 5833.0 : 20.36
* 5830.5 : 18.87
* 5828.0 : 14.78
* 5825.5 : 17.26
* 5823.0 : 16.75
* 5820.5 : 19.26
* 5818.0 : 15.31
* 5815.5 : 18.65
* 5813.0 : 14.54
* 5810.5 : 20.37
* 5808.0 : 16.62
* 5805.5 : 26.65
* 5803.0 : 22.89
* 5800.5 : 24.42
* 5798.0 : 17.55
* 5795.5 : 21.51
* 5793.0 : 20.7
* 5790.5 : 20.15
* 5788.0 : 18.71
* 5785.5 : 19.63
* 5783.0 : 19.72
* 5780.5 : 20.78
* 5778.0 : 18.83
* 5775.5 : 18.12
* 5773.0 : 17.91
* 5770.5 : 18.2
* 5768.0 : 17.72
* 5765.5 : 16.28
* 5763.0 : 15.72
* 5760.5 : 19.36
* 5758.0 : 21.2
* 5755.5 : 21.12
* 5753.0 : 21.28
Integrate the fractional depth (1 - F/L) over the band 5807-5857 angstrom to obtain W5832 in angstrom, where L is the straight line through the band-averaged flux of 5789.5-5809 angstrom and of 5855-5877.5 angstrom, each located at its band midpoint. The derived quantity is 2.1 angstrom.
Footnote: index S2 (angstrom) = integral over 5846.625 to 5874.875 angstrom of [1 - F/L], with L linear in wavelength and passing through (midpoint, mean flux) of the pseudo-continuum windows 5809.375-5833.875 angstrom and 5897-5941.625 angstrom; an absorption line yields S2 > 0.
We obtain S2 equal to 1.72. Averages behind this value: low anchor 17.6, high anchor 12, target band 14.4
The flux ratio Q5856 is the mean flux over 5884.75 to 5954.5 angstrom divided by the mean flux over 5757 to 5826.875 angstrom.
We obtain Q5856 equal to 0.61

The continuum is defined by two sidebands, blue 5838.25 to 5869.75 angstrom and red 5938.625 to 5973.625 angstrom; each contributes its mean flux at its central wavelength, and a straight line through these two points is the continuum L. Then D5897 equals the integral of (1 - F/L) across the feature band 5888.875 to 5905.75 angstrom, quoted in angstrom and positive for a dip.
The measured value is 8.8 angstrom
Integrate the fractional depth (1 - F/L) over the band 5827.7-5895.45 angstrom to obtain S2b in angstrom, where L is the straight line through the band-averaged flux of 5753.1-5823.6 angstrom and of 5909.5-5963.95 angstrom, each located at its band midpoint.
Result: 9.53 angstrom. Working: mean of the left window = 19.3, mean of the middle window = 14.3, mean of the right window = 13.5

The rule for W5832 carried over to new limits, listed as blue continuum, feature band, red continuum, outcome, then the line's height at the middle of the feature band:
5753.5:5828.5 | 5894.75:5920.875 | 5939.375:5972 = 9.0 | 15.6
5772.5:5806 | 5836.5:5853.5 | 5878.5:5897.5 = -3.6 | 13.6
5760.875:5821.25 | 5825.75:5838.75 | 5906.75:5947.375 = -1.1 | 17.4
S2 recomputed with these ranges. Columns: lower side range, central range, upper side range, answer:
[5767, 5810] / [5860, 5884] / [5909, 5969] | 4.10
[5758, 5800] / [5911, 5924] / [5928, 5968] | 2.14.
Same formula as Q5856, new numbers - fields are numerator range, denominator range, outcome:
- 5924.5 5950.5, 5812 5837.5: 0.79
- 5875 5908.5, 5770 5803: 0.46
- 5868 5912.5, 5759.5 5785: 0.55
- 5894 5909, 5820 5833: 0.47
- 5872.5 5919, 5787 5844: 0.52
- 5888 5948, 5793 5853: 0.62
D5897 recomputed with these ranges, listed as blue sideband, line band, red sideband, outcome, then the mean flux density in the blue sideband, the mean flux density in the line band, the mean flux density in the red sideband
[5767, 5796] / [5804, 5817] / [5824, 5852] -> -0.62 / 19.3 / 19.4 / 17.7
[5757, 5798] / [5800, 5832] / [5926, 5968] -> -1.72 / 19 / 18.8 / 14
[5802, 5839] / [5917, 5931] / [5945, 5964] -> 2.10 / 18.9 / 12.6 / 13.7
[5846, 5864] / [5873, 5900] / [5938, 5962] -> 9.44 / 14.5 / 9.36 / 14.1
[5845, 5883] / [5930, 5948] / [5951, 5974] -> -1.47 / 14.1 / 14.9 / 13.7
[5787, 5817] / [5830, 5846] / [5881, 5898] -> -5.00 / 20.2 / 19.8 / 7.81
